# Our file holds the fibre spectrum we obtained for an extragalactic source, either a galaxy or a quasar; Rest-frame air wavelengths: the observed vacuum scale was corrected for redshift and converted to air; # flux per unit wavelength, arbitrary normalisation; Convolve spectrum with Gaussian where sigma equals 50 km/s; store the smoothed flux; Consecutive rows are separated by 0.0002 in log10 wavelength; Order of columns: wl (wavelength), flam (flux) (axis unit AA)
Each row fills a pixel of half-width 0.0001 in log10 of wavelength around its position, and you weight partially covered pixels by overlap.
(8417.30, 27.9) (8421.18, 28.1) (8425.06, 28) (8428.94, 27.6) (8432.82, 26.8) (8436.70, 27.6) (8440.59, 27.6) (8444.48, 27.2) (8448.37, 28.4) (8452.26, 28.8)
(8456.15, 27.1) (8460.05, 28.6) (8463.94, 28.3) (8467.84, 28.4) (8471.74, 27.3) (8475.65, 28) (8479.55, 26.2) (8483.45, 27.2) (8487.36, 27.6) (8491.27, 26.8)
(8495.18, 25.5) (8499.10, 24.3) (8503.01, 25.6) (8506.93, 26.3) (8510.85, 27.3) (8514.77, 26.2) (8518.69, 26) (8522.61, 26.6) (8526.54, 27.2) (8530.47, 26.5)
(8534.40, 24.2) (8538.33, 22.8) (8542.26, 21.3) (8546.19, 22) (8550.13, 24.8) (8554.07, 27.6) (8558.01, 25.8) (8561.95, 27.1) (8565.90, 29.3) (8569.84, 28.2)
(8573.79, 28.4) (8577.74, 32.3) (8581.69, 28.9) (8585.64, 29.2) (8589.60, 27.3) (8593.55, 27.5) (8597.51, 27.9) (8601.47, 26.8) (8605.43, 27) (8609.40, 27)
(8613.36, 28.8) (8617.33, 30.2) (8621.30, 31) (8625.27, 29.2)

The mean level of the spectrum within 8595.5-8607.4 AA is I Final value 27.2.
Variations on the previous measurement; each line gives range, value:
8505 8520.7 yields 26.5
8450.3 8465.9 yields 28.2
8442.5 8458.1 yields 27.9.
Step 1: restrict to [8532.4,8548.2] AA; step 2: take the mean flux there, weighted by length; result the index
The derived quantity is 22.6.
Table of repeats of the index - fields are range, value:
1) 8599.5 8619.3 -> 28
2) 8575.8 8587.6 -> 30.1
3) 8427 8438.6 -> 27.3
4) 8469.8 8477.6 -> 27.6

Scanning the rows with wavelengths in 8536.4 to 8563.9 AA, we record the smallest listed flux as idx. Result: 21.3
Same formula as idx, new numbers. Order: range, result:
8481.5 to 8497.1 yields 25.5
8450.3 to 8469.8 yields 27.1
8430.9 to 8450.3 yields 26.8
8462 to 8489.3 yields 26.2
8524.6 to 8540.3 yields 22.8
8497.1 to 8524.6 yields 24.3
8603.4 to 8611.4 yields 27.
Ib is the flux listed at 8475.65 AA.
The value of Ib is 28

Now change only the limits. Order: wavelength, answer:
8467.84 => 28.4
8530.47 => 26.5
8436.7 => 27.6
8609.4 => 27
